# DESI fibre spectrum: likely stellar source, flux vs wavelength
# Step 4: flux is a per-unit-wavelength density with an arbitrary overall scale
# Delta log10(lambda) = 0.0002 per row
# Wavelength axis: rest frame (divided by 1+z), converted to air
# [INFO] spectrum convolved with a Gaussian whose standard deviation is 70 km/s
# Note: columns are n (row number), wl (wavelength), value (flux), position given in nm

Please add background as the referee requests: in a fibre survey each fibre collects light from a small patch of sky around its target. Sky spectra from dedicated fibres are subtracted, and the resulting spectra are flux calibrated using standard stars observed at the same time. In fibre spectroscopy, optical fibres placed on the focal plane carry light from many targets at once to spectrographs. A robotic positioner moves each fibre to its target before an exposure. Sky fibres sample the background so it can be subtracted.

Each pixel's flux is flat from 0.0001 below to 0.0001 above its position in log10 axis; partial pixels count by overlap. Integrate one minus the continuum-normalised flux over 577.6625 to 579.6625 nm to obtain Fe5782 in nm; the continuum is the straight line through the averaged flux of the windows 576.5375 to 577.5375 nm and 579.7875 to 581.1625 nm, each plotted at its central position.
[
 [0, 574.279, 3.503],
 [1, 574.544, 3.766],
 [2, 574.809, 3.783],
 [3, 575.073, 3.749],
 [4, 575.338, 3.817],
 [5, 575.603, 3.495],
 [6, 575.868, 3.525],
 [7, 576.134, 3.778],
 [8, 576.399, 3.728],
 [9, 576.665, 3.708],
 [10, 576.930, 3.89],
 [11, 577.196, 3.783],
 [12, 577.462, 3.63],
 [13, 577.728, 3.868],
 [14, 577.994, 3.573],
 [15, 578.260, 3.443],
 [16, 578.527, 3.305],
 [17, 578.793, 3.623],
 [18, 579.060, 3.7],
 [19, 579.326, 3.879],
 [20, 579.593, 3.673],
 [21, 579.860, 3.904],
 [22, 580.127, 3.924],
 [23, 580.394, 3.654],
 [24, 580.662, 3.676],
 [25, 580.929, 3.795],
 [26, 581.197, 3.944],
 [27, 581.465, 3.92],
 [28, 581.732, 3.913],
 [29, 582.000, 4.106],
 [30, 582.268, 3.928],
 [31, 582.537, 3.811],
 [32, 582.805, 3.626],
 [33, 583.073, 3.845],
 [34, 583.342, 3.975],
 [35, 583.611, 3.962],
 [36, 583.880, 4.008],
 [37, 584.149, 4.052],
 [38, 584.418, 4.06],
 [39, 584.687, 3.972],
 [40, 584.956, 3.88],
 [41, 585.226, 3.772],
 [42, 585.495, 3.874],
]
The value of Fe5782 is 0.081 nm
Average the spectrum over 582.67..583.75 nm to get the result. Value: 3.85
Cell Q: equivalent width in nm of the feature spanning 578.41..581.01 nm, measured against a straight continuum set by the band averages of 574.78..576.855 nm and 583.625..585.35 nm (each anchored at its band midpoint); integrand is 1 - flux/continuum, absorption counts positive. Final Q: 0.07 nm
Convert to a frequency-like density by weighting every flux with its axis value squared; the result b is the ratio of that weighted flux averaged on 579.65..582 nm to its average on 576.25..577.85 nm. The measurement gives 1.0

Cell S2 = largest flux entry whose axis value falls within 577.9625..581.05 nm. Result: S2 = 3.924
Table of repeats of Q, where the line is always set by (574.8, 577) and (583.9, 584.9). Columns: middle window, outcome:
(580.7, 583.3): 0.038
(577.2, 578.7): 0.079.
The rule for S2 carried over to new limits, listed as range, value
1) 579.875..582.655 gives 4.106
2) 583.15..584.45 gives 4.06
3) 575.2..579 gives 3.89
